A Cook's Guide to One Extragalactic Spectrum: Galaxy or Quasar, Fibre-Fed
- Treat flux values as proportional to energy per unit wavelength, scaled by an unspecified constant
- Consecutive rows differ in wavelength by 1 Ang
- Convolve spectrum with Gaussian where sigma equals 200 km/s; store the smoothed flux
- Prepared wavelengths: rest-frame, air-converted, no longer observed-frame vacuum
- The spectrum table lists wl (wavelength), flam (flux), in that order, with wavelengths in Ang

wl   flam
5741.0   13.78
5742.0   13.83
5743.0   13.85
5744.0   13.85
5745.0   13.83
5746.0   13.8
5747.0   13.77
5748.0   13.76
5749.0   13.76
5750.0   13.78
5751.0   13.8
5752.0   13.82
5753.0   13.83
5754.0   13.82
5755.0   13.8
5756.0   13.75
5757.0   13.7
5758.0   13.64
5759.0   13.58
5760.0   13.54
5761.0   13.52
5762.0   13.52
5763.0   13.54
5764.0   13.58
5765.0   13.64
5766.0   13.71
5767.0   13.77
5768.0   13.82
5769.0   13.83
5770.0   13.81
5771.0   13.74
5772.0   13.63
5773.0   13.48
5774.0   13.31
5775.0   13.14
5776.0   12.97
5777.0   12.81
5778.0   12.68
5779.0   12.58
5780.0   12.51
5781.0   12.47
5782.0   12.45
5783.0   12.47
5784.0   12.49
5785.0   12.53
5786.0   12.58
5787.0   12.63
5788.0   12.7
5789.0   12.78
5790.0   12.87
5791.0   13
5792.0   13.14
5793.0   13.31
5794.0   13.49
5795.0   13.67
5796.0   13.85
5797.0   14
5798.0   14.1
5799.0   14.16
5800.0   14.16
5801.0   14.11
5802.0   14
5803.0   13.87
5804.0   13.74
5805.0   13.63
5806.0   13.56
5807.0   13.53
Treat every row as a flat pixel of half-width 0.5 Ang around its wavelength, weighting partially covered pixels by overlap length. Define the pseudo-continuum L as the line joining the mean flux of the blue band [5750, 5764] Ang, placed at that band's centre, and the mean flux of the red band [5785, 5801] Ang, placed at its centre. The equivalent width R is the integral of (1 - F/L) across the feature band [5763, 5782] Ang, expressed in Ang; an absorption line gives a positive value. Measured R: 0.4 Ang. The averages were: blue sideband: 13.7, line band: 13.3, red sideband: 13.4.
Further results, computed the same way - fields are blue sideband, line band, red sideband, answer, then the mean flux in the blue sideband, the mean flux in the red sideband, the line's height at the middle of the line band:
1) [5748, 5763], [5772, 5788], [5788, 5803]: 1.0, 13.7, 13.6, 13.6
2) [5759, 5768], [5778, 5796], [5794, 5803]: 1.3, 13.6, 14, 13.9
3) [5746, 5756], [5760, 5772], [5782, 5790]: -0.4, 13.8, 12.6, 13.3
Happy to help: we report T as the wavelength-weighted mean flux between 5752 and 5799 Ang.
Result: 13.3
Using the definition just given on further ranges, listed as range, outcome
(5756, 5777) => 13.6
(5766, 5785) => 13.1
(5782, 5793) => 12.7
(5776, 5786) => 12.6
